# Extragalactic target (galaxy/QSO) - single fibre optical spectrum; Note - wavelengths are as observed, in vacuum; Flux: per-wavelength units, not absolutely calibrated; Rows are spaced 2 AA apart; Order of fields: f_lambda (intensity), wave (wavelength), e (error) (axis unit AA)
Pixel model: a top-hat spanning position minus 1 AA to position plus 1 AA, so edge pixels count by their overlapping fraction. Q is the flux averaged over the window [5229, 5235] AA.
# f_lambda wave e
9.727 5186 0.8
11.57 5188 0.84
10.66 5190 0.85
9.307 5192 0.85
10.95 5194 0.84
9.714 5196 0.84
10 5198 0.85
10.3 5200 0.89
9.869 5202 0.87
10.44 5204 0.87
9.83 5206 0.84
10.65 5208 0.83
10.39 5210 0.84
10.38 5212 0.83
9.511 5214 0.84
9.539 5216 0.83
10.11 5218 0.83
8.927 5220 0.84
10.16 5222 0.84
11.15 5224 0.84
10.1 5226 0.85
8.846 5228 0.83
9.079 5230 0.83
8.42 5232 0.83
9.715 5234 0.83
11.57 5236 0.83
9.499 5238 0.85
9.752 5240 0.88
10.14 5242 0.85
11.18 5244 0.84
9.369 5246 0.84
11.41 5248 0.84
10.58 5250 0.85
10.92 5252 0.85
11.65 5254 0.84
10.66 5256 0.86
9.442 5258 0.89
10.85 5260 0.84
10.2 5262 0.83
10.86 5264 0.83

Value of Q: 9.07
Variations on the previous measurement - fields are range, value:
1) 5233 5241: 10.1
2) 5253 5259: 10.6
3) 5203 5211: 10.3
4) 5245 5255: 10.8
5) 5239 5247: 10.1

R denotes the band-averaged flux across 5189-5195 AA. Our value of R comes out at 10.3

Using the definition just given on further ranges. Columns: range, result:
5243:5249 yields 10.7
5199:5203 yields 10.1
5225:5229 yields 9.47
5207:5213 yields 10.5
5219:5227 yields 10.1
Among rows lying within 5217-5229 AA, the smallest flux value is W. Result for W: 8.846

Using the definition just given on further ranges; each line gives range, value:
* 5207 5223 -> 8.927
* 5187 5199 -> 9.307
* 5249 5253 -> 10.58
